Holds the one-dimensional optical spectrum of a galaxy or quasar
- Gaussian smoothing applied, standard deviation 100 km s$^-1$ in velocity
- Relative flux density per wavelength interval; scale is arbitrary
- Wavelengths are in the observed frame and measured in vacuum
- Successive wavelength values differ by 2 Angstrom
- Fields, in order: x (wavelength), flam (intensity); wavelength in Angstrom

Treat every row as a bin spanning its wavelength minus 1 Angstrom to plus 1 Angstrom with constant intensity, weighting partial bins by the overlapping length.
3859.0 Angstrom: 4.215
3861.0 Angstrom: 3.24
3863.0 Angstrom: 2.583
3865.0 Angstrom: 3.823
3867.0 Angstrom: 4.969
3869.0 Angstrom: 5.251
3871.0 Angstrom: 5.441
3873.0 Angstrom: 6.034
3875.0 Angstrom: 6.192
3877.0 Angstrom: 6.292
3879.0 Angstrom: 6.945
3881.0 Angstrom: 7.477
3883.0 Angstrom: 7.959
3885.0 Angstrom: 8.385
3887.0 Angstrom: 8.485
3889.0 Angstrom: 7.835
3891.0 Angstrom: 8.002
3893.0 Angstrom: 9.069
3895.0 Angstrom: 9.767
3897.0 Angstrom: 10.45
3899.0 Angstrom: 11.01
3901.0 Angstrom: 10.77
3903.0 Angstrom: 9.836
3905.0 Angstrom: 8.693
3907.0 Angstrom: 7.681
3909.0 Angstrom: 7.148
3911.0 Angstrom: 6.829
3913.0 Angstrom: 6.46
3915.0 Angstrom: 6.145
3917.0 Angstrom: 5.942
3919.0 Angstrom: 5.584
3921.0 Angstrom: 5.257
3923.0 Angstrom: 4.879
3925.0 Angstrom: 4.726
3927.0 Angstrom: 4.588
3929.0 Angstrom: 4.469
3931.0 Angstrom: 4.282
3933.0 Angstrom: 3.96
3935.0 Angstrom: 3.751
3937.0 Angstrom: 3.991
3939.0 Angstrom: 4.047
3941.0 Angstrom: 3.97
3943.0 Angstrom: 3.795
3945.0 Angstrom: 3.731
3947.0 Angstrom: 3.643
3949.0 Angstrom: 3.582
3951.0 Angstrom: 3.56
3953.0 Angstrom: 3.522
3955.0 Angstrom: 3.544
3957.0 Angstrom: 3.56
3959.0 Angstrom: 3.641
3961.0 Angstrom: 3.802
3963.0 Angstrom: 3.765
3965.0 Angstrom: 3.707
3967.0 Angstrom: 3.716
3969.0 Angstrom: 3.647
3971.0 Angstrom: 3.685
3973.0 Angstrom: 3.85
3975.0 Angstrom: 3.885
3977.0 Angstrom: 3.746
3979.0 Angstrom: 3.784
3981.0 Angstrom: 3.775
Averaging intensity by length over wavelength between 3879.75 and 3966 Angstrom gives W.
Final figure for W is 5.94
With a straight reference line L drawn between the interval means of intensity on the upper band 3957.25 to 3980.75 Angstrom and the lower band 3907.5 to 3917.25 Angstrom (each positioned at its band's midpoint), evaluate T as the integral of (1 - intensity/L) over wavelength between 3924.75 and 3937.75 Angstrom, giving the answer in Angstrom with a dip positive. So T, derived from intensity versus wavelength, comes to 3.3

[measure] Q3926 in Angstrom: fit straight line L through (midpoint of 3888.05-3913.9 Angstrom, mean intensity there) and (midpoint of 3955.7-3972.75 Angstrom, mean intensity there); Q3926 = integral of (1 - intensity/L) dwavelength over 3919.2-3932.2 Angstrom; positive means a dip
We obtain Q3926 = 3.9 Angstrom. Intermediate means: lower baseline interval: 8.75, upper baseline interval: 3.69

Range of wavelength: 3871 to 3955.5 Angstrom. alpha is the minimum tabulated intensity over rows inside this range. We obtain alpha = 3.522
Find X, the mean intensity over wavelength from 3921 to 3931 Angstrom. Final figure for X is 4.69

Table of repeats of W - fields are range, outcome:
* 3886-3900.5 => 9.28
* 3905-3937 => 5.5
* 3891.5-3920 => 8.24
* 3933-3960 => 3.73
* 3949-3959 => 3.56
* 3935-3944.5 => 3.92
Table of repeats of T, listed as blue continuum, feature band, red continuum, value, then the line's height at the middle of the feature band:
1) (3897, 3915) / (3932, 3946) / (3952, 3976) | 4.5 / 5.78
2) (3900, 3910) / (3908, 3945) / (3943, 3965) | 9.1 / 6.55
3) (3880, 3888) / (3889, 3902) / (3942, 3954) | -4.4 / 7.28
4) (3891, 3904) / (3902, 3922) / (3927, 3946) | 2.2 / 7.77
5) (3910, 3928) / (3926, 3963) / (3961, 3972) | 5.8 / 4.59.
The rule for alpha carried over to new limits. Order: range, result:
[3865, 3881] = 3.823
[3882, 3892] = 7.835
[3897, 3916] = 6.145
